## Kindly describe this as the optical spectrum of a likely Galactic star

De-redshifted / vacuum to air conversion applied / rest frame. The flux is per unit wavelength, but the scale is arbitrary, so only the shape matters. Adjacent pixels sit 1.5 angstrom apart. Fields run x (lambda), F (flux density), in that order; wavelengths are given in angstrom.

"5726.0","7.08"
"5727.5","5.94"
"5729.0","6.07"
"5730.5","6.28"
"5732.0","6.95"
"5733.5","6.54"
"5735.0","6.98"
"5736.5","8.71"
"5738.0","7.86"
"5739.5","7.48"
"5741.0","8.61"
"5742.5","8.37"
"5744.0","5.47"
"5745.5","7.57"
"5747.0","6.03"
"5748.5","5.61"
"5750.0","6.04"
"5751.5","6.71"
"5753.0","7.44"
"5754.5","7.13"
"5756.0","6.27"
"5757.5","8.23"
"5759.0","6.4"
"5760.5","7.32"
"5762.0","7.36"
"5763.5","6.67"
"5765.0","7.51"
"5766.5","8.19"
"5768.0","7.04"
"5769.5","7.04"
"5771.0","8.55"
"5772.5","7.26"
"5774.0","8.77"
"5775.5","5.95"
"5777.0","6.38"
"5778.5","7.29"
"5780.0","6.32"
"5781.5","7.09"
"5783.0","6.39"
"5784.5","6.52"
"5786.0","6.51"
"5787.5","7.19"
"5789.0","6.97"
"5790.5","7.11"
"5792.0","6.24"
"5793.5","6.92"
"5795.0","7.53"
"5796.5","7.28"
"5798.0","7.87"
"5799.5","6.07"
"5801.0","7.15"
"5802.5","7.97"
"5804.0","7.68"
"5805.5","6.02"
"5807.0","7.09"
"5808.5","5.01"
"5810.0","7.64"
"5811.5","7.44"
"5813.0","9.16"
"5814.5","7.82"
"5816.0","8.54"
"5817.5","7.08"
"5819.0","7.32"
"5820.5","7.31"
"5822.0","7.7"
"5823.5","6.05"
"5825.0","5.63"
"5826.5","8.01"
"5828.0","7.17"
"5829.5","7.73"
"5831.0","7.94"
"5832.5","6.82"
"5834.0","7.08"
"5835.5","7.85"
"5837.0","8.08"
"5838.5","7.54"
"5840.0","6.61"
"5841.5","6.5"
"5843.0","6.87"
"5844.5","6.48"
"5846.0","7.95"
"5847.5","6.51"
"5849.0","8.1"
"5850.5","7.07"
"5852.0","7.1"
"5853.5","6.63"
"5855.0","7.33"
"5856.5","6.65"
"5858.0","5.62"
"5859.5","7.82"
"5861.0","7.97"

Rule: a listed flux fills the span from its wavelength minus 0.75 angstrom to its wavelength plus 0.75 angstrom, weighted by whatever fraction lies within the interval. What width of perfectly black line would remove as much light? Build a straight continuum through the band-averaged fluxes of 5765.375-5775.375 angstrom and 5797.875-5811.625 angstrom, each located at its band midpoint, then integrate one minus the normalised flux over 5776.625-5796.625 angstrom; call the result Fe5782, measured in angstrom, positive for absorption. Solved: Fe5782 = 1.3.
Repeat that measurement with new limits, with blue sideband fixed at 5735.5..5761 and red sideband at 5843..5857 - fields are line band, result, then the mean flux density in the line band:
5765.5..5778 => -0.49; 7.4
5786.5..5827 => -0.36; 7.17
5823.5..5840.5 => -0.42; 7.27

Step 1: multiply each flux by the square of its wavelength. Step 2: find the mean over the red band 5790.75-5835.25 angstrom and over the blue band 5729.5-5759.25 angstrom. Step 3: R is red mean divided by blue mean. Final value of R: 1.05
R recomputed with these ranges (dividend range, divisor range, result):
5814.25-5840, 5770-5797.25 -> 1.07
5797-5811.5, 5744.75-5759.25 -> 1.05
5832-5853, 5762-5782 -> 1.02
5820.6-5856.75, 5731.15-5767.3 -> 1.03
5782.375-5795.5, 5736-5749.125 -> 0.95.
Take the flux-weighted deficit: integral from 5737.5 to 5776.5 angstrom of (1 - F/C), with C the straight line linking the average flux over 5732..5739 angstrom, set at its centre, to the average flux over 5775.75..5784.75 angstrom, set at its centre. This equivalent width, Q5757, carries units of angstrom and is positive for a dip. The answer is -0.7 angstrom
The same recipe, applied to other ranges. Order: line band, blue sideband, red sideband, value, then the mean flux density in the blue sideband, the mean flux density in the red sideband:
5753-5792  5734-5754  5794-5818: 0.74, 7.14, 7.33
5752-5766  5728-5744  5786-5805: 0.11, 7.27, 7.12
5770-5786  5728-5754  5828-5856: 0.09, 6.97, 7.23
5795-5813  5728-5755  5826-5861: -0.03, 6.98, 7.2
